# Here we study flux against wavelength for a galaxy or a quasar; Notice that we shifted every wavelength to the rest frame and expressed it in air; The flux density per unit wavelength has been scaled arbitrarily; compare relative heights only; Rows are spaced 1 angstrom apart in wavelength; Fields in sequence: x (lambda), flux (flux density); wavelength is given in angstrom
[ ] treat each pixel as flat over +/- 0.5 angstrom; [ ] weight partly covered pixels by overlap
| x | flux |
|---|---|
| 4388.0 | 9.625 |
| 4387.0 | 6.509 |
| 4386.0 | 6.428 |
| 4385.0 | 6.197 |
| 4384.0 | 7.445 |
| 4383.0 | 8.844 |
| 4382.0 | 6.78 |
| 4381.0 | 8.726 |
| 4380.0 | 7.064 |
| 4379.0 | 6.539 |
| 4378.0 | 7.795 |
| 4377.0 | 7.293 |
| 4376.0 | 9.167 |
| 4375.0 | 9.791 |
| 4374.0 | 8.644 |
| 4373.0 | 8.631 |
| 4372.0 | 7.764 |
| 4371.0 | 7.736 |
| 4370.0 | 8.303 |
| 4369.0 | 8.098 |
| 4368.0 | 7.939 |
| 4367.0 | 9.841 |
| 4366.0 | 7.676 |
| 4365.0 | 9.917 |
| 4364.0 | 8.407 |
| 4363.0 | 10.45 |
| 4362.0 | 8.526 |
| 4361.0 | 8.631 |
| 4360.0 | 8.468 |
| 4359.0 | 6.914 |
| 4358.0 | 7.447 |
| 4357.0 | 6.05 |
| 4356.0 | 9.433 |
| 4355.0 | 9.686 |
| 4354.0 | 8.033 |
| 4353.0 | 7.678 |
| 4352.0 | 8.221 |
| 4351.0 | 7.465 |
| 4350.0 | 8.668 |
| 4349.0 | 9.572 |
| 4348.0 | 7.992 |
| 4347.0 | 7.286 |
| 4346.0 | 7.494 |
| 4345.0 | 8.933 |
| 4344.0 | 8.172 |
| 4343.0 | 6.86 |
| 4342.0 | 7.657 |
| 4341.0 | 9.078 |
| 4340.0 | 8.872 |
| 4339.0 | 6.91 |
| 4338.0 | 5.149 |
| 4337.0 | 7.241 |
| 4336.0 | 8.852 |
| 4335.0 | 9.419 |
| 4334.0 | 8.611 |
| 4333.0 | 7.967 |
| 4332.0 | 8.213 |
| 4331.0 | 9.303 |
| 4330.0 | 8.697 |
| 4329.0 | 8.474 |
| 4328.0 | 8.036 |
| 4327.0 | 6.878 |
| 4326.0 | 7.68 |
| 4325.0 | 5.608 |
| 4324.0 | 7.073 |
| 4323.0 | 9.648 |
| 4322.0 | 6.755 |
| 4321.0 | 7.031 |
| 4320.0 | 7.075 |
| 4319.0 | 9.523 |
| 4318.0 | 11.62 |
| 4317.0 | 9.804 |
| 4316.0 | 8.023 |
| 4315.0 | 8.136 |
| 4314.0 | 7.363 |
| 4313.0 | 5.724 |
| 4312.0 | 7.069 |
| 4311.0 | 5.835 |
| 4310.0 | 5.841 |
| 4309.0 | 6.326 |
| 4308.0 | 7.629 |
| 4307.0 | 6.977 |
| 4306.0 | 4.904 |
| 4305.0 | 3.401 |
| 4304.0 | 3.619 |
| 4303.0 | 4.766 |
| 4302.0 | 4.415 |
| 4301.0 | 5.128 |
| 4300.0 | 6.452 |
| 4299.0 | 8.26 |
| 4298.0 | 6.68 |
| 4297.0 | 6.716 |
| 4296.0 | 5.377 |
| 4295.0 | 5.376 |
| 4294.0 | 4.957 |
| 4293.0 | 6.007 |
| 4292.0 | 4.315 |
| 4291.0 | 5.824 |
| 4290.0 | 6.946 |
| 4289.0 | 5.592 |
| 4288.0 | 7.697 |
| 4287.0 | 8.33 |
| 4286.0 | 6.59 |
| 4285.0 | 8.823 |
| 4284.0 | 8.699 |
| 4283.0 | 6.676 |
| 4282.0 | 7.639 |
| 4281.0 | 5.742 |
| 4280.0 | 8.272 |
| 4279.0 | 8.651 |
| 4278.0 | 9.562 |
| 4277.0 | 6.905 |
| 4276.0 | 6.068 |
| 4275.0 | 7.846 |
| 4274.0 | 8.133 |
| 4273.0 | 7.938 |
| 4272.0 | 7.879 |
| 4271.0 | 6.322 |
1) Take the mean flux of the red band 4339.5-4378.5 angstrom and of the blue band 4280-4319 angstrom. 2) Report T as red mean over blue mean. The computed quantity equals 1.26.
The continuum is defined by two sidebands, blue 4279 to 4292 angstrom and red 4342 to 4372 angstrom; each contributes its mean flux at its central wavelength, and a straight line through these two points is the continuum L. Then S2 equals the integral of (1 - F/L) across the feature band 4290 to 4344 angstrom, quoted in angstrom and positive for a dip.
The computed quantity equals 4.4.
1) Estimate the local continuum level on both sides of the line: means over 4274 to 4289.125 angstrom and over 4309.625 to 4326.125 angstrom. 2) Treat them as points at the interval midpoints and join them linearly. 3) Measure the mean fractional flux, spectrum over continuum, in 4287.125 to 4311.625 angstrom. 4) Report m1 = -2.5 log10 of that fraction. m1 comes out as 0.290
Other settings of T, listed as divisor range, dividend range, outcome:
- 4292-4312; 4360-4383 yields 1.46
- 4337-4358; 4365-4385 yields 1.02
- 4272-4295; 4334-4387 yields 1.13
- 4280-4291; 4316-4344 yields 1.11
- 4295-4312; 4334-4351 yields 1.38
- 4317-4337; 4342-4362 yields 0.98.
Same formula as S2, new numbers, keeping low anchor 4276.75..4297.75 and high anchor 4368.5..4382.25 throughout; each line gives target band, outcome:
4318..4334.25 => -1.4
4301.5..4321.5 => 1.3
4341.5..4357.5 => -0.8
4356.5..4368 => -0.7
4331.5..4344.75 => -0.7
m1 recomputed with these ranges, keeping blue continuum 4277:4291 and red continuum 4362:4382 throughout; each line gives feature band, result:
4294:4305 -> 0.35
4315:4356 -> -0.02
